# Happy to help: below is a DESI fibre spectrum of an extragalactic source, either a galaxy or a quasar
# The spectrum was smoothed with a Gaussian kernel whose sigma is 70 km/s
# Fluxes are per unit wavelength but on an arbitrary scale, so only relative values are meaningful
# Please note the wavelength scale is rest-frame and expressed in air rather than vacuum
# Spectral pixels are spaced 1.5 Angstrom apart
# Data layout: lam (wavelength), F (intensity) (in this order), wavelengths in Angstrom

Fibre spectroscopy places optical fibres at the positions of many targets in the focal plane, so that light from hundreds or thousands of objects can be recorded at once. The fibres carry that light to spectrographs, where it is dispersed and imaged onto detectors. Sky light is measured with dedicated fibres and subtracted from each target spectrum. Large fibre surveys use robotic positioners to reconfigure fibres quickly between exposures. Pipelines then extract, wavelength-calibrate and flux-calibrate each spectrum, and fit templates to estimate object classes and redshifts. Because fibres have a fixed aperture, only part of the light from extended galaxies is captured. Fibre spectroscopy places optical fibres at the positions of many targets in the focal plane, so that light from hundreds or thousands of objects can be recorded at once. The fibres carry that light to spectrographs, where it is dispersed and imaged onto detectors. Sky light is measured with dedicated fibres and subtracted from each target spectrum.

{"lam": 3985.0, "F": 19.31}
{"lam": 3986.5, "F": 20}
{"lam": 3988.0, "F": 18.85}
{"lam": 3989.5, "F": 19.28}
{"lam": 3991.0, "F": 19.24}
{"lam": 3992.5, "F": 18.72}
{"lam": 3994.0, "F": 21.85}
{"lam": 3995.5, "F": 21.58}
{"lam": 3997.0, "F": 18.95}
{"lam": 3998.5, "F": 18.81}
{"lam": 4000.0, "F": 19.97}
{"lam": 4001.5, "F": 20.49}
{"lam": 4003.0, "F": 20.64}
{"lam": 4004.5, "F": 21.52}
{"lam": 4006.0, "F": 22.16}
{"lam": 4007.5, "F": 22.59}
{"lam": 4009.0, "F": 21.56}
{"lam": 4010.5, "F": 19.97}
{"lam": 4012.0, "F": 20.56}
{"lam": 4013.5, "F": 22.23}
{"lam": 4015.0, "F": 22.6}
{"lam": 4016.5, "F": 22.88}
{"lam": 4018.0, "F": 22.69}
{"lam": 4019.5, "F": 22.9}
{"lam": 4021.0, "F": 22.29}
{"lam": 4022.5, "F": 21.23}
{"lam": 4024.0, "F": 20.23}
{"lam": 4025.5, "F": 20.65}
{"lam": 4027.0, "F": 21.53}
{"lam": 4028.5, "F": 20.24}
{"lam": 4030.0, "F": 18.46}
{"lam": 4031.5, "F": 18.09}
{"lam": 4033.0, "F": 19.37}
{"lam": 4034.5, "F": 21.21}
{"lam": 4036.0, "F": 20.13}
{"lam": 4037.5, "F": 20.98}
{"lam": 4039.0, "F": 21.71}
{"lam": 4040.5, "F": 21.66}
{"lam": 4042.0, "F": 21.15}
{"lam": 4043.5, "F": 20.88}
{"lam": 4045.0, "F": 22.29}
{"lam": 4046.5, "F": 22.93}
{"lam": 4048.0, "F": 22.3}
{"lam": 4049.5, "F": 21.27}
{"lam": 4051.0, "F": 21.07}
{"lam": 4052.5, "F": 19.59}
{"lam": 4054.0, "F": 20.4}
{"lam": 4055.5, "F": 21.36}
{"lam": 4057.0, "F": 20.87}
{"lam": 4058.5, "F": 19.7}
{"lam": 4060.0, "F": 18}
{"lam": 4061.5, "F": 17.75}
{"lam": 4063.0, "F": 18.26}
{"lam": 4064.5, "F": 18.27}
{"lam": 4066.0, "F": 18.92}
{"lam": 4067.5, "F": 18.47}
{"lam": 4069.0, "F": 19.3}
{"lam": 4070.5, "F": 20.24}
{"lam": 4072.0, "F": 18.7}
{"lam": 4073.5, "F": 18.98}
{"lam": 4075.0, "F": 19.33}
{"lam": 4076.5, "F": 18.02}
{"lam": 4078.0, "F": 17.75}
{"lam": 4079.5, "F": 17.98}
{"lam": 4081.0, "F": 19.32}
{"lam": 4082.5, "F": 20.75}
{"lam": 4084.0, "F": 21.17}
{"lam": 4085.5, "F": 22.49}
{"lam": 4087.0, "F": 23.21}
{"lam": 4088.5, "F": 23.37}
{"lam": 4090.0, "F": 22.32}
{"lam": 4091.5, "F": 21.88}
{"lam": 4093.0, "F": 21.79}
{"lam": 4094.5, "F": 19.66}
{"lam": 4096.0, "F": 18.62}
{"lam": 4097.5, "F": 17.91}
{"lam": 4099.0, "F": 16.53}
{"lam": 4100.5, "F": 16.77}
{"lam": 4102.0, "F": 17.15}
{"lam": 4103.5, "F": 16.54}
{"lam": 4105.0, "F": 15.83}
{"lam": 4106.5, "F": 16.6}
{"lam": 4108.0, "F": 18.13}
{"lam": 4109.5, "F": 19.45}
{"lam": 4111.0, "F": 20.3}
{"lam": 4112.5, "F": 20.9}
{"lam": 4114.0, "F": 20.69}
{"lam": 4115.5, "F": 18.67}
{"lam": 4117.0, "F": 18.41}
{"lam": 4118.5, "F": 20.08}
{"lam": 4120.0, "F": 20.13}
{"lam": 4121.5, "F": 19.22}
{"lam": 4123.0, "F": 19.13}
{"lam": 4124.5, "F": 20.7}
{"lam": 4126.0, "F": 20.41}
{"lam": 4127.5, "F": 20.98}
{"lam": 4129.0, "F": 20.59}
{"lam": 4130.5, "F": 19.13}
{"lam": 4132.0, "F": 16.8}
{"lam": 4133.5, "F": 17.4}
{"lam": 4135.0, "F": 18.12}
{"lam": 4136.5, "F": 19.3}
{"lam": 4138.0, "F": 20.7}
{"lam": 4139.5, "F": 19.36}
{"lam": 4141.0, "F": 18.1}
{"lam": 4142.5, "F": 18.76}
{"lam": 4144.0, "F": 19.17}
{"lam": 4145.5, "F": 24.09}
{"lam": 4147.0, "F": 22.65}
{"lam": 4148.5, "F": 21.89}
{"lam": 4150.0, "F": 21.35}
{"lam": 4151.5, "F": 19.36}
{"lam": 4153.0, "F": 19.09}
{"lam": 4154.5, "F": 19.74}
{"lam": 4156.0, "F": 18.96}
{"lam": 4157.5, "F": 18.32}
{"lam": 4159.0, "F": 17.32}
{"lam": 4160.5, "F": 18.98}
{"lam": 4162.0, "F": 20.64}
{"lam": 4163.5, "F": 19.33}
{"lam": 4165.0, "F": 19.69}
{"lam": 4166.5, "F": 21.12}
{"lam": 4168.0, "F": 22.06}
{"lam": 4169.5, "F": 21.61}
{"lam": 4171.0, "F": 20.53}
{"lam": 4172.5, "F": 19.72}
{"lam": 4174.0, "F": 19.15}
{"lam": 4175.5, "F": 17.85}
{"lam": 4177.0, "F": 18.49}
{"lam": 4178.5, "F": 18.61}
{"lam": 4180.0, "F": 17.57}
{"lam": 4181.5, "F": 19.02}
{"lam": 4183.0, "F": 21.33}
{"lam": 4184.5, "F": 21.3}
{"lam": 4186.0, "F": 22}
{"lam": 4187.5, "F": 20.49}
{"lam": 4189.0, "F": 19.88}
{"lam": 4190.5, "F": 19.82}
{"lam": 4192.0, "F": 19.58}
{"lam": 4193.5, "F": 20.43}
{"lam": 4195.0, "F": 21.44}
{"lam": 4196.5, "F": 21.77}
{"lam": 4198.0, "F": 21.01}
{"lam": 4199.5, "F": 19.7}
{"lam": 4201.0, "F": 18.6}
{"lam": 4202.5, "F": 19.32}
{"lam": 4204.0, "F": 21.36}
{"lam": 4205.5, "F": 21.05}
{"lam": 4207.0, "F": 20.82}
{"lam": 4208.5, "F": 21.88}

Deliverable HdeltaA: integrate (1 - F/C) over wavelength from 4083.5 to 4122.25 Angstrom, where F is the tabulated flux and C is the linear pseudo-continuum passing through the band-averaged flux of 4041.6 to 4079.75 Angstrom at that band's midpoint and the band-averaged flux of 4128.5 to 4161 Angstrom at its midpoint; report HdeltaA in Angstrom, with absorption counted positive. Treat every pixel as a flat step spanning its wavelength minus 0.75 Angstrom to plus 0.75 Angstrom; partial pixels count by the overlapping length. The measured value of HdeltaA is 0.2 Angstrom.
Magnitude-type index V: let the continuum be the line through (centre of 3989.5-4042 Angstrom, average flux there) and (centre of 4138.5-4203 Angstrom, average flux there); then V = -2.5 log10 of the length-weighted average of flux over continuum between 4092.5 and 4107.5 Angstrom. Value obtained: 0.155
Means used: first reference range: 20.9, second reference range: 20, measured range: 17.7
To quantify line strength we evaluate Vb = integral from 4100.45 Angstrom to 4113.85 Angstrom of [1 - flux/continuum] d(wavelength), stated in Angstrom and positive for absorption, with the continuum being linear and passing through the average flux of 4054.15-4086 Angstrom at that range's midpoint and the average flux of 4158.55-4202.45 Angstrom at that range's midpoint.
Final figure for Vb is 1.0 Angstrom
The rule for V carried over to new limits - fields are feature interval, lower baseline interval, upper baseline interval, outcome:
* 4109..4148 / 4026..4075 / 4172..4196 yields 0.010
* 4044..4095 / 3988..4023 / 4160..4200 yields 0.025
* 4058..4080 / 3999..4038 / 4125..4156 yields 0.105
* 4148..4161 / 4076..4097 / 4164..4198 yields 0.048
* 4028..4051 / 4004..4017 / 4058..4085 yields -0.023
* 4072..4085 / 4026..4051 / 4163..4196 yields 0.079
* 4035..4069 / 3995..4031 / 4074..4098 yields 0.019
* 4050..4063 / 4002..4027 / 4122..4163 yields 0.065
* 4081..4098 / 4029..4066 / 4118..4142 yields -0.071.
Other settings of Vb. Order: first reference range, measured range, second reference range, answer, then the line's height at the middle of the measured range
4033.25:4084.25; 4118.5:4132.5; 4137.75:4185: 0.1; 19.9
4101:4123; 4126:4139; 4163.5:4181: -0.1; 19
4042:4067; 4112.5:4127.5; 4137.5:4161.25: 0.1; 20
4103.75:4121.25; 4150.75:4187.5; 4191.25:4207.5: 0.5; 19.9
